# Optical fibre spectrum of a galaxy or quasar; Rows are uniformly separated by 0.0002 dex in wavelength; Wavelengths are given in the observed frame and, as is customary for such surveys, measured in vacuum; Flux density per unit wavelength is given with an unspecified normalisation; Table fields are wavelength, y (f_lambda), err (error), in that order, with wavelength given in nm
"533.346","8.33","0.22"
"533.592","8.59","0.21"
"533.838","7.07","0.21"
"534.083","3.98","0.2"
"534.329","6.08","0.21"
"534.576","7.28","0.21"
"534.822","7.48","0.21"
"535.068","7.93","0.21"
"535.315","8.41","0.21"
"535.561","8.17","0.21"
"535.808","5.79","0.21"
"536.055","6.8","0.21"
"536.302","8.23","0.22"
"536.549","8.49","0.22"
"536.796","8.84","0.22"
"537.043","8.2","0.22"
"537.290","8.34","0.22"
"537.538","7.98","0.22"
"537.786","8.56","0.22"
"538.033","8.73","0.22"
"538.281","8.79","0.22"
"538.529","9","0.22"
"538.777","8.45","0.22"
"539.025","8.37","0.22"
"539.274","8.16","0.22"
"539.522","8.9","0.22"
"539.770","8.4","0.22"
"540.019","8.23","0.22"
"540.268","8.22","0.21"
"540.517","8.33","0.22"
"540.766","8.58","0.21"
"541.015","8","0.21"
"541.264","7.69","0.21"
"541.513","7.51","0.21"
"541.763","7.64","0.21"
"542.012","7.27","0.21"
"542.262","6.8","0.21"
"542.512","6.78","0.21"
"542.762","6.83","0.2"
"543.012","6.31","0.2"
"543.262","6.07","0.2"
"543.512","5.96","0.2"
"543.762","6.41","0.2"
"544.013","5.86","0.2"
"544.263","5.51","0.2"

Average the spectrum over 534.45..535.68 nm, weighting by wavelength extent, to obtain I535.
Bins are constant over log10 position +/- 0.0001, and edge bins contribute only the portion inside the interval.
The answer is 7.85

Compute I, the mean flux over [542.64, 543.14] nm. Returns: 6.57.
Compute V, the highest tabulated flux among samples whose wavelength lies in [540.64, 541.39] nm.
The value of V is 8.58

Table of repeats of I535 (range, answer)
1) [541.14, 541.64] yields 7.6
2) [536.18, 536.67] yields 8.36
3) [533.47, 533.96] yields 7.83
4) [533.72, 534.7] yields 6.1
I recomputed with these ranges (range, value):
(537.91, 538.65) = 8.84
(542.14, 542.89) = 6.8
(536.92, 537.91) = 8.27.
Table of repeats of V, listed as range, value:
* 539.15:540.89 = 8.9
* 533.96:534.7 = 7.28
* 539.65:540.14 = 8.4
